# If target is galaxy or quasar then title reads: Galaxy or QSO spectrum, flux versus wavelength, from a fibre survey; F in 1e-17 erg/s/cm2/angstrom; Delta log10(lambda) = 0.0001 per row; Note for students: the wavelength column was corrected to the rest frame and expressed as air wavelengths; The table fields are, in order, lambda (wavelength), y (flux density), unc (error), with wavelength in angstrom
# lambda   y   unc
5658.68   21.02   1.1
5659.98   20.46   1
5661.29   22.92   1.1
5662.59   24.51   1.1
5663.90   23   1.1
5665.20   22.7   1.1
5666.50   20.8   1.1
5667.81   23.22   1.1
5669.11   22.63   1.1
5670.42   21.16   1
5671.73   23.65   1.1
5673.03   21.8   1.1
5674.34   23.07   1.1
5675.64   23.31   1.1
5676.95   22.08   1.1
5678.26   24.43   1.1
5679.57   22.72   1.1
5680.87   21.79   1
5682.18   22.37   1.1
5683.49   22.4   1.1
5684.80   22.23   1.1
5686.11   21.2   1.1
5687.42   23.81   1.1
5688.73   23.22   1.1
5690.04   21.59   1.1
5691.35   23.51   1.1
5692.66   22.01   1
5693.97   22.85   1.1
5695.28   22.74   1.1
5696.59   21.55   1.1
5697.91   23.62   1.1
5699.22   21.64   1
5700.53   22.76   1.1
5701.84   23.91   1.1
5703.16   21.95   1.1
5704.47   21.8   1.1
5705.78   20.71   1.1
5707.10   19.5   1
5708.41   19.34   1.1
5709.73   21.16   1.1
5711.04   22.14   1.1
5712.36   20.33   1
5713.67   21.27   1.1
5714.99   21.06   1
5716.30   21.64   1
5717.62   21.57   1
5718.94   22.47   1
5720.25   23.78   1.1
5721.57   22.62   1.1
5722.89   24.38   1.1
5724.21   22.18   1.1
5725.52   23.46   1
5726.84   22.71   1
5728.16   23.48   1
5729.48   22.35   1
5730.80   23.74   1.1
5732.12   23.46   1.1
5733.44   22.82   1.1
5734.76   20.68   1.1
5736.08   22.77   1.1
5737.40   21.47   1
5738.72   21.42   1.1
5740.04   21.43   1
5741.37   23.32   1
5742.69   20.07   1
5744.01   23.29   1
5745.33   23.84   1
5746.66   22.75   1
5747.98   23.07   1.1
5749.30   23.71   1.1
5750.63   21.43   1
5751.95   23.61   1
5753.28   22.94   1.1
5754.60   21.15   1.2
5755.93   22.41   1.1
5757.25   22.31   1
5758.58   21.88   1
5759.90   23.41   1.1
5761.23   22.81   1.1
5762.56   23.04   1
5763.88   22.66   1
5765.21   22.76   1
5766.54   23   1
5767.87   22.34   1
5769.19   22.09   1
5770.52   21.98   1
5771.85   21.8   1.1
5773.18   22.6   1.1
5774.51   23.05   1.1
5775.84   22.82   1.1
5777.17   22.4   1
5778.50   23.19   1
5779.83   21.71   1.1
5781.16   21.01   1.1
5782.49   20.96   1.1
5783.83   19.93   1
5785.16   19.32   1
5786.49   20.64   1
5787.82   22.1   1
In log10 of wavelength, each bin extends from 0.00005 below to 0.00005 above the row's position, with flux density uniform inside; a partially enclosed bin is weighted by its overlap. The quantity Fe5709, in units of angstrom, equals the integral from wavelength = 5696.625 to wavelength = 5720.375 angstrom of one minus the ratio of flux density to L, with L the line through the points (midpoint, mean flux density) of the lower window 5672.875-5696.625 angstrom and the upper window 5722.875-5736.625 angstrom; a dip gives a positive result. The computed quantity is 1.1 angstrom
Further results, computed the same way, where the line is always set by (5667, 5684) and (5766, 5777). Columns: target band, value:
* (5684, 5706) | 0.15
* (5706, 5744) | 0.87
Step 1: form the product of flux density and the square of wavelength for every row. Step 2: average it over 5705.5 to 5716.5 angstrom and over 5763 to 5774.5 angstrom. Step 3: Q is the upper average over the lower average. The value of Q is 1.10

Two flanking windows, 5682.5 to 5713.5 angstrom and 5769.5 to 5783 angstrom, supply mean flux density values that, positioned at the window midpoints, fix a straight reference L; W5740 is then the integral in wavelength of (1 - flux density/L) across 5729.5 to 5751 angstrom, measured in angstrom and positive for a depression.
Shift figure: -0.37 angstrom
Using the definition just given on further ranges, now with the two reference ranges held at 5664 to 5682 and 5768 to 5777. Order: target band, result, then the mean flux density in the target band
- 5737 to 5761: 0.0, 22.4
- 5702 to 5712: 0.6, 21.1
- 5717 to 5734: -0.4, 23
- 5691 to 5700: 0.0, 22.5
